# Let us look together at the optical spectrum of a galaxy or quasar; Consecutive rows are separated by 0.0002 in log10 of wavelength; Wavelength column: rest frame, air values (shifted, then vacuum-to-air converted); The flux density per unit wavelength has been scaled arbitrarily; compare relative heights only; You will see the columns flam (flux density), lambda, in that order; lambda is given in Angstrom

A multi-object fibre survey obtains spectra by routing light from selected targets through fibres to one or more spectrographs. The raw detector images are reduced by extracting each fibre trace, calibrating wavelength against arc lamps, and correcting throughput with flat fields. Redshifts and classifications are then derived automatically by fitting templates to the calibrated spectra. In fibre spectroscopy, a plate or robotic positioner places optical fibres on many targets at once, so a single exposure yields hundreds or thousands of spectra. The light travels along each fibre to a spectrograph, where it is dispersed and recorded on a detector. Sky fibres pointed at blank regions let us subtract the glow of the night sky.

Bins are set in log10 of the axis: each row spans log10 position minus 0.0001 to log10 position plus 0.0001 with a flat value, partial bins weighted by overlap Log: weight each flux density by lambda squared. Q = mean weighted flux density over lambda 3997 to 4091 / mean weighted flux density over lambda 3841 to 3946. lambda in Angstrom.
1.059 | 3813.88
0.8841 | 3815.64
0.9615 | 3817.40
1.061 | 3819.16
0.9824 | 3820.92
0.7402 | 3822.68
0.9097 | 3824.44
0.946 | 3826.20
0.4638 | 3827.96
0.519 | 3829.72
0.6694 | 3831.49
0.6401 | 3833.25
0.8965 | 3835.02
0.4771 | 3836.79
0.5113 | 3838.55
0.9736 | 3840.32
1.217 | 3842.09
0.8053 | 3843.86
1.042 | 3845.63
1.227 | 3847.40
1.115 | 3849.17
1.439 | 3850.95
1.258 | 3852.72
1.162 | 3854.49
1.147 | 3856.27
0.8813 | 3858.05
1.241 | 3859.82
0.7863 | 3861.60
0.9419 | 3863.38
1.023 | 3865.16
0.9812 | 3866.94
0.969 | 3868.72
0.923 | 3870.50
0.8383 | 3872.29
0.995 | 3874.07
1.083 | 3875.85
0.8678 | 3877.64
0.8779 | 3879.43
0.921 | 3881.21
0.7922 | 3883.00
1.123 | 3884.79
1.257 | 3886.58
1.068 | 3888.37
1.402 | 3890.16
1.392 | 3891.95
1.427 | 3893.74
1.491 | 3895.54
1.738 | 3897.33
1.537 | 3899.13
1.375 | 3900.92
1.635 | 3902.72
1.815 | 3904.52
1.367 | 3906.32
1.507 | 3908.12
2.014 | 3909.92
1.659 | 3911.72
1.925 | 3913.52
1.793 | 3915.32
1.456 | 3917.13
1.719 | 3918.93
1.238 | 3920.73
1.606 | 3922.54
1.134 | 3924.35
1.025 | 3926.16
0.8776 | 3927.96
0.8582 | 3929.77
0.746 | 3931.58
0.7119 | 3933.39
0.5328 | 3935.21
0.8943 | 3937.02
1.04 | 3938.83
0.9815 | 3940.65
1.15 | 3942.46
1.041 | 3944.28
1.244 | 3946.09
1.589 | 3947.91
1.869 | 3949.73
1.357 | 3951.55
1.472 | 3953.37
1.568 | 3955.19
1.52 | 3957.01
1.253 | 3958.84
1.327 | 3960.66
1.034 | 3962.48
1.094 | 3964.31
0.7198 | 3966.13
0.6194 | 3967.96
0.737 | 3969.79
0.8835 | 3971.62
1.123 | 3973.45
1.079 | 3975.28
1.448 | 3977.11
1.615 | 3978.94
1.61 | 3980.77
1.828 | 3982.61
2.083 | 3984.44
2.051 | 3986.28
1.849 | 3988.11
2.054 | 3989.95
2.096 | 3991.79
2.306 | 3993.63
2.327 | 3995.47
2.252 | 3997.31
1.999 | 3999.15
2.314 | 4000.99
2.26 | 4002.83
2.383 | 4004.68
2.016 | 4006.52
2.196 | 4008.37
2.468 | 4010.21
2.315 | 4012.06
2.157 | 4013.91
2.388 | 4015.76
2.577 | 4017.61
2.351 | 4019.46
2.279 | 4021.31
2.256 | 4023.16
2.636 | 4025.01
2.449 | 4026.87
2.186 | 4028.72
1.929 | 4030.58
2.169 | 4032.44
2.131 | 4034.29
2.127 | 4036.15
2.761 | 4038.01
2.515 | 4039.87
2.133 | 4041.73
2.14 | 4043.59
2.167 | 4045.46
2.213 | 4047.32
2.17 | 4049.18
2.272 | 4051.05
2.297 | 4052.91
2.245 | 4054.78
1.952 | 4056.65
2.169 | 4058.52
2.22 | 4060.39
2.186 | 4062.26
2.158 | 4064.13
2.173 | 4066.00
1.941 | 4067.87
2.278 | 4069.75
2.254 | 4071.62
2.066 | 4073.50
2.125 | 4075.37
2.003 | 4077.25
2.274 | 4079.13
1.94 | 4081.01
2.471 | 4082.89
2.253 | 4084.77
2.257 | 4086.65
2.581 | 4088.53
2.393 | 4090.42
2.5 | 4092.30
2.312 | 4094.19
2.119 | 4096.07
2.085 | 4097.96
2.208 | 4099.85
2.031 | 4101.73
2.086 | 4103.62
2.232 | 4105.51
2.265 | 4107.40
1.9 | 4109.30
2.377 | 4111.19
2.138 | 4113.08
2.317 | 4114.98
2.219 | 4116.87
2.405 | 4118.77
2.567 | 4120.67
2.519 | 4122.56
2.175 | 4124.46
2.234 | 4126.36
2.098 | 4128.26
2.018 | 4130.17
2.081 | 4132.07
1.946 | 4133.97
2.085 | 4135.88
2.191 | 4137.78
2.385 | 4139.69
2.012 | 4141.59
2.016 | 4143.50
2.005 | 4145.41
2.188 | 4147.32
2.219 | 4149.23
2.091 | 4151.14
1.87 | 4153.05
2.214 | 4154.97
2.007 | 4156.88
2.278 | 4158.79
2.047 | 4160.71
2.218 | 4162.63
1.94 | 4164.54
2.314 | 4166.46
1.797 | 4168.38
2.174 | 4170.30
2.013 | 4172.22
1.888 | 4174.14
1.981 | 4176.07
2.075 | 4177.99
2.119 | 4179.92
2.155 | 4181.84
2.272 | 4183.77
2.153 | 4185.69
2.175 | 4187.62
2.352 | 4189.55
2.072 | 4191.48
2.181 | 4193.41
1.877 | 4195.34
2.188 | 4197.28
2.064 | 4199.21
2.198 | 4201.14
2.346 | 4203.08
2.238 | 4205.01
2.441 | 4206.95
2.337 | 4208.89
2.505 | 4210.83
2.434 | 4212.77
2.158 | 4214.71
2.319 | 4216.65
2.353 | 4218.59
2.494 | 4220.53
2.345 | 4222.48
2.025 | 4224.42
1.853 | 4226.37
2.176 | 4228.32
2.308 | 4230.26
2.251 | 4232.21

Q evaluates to 2.0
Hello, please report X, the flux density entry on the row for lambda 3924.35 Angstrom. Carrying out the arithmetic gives 1.134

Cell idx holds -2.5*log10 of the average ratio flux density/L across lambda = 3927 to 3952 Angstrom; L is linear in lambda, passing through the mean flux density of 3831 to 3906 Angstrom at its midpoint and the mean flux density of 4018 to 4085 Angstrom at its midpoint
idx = 0.41 mag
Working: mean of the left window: 1.1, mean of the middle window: 1.06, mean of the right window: 2.22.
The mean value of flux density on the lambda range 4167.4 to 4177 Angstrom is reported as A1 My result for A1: 1.97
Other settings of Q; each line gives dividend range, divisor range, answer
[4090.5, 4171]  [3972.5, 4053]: 1.07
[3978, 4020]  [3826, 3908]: 2.13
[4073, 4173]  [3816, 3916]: 2.20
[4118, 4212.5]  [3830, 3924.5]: 2.08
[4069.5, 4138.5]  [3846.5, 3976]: 2.03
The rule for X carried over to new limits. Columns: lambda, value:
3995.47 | 2.327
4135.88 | 2.085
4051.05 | 2.272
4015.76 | 2.388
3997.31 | 2.252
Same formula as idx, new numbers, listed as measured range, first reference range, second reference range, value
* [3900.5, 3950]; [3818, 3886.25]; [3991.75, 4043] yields 0.155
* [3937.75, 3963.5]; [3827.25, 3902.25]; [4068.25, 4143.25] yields 0.114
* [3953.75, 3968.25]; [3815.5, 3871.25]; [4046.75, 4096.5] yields 0.326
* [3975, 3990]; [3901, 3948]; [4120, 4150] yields -0.142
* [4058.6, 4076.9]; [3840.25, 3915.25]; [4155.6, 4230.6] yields -0.194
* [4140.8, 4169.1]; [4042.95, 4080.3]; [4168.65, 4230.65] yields 0.050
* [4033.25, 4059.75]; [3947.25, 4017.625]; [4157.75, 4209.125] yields -0.198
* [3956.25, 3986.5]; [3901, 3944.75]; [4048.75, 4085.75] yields 0.238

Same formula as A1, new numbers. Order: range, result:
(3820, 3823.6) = 0.864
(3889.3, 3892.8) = 1.4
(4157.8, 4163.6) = 2.18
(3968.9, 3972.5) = 0.81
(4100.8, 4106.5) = 2.12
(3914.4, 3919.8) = 1.66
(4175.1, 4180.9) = 2.06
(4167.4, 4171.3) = 1.99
